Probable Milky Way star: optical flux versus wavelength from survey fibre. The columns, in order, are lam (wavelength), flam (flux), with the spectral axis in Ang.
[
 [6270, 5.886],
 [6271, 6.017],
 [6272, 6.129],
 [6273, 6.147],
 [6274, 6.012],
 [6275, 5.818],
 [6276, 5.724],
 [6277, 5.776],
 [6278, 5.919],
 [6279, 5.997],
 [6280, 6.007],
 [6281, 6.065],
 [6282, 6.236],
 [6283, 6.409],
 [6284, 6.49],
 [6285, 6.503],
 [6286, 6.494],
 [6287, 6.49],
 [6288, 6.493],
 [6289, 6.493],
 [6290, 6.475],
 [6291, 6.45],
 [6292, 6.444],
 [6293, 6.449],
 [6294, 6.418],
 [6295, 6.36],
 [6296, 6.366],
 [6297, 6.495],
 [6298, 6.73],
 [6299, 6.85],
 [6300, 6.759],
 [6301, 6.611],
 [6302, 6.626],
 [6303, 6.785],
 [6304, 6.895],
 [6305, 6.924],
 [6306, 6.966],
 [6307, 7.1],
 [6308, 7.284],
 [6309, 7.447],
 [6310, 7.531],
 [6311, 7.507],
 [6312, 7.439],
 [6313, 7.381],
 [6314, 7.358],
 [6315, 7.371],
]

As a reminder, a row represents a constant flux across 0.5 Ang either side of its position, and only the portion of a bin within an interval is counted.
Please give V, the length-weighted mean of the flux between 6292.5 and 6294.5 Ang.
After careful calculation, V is 6.43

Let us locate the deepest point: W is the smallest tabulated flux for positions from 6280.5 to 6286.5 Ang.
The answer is 6.065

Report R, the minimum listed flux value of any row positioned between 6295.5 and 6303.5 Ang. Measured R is 6.366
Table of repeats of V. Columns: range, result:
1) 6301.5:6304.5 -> 6.77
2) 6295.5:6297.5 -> 6.43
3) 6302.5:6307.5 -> 6.93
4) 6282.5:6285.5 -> 6.47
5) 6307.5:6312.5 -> 7.44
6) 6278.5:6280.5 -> 6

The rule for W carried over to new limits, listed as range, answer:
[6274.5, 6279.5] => 5.724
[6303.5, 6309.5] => 6.895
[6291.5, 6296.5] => 6.36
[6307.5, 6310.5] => 7.284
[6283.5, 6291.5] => 6.45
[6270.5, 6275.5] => 5.818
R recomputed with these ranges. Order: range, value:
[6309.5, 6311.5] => 7.507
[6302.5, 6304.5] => 6.785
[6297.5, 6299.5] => 6.73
